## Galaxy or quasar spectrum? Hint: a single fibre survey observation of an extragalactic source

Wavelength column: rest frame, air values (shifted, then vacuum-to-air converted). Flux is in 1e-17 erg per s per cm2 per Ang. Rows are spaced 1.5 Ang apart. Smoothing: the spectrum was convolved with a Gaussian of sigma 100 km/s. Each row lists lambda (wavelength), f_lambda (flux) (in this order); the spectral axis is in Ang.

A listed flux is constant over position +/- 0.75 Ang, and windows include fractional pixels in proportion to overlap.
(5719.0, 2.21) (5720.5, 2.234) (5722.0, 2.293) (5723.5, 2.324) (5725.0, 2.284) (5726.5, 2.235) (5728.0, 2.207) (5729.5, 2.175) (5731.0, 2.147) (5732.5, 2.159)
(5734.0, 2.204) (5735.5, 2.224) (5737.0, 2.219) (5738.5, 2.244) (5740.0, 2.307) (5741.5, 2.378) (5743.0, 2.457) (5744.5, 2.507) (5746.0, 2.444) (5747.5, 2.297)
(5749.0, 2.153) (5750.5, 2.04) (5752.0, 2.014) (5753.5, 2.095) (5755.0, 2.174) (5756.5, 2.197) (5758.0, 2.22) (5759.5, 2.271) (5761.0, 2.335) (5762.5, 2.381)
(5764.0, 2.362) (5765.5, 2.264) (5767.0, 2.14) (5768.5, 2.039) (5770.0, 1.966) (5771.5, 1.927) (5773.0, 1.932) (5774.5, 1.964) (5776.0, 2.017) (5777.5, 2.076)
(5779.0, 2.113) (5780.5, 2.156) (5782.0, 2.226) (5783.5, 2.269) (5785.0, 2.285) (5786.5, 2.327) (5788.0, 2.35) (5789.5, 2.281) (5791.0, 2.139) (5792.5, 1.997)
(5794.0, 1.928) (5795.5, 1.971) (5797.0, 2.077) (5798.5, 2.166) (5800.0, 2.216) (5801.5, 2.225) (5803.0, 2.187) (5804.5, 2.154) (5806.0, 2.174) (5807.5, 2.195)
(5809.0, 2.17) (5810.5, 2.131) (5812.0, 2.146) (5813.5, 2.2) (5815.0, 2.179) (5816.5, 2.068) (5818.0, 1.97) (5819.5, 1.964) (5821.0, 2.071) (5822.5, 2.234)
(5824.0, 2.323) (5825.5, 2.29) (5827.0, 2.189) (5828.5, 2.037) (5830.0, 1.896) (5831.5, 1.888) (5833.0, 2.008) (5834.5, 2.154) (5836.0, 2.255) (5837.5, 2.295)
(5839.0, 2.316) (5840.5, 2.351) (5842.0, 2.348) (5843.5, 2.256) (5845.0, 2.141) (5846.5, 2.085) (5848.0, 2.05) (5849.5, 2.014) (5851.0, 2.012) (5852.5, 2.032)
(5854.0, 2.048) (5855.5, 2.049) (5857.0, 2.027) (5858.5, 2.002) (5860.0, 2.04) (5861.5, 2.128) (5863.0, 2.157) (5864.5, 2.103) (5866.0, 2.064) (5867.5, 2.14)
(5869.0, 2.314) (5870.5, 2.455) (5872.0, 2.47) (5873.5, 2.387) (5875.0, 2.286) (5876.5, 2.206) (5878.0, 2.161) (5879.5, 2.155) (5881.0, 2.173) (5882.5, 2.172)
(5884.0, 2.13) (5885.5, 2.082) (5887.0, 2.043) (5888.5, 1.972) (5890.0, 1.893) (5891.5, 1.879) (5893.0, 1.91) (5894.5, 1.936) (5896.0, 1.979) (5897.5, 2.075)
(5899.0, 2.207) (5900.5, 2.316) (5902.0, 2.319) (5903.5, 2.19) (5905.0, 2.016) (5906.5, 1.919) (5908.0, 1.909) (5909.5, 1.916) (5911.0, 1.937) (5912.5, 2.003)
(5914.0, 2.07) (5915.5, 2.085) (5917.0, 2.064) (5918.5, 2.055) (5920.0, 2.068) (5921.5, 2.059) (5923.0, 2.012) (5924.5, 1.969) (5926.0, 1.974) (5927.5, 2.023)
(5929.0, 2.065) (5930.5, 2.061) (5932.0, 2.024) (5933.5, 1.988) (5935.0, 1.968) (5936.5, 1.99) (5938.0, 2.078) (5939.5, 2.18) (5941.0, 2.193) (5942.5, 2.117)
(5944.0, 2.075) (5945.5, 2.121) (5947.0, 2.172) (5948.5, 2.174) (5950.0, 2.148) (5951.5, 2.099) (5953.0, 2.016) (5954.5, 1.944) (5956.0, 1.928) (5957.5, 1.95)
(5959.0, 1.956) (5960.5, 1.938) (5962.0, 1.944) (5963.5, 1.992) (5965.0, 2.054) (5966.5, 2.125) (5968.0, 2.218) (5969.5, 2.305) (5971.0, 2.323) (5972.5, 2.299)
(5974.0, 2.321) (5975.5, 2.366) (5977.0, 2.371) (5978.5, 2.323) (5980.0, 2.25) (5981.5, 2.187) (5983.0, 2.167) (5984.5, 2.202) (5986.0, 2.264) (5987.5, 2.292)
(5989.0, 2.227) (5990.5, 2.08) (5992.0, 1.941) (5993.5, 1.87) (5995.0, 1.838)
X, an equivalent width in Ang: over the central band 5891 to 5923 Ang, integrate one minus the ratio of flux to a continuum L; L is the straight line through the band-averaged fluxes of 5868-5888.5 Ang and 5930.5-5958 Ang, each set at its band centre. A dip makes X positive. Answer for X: 1.63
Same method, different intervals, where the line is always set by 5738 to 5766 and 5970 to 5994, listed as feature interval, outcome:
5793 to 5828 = 1.9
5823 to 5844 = 0.6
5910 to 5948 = 3.1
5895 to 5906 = 0.5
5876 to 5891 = 1.0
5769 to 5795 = 1.7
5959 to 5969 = 0.8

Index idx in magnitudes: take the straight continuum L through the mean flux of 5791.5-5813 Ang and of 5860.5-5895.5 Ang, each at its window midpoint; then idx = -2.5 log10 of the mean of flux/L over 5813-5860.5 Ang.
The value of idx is 0.01 mag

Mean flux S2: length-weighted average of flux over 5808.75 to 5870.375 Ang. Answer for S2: 2.13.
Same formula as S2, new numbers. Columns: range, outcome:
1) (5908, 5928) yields 2.01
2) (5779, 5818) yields 2.16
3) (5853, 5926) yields 2.09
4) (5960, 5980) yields 2.2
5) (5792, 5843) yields 2.14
